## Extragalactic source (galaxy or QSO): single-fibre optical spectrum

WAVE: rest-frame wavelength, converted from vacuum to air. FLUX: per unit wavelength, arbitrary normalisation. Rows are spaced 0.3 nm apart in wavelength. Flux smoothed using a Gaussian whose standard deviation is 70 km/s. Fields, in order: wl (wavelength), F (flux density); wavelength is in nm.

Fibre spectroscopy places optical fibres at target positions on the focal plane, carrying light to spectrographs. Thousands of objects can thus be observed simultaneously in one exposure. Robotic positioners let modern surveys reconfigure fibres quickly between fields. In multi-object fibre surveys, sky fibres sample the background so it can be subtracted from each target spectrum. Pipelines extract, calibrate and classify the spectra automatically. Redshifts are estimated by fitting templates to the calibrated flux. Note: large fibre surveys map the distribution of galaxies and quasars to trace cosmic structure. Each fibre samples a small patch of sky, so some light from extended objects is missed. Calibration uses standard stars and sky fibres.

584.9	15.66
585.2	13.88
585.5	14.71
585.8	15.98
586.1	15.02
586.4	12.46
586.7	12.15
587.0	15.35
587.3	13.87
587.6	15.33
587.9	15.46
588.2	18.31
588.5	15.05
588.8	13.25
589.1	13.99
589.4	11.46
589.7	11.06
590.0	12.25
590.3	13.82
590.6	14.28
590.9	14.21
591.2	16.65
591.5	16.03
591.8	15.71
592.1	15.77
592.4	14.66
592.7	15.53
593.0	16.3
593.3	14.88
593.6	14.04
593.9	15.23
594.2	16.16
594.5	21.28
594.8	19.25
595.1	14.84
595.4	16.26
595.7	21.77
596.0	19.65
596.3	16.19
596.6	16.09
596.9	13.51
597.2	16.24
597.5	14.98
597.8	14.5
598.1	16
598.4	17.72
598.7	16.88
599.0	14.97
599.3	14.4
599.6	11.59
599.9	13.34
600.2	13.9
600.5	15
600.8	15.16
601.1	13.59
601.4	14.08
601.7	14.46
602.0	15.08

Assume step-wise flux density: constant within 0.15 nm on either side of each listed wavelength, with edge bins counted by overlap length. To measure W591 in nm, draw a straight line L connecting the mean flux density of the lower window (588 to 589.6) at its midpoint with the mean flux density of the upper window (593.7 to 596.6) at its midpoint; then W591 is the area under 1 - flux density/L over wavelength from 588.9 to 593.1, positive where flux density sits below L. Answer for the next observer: 0.31 nm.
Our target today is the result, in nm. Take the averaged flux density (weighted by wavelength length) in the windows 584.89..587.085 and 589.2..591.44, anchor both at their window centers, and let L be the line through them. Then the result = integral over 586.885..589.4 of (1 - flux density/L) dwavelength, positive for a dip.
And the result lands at -0.17 nm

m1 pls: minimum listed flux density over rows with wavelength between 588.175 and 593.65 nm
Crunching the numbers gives 11.06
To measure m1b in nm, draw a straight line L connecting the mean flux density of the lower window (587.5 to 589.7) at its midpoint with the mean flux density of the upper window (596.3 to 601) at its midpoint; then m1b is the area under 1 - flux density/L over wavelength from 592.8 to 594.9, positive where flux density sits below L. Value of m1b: -0.275 nm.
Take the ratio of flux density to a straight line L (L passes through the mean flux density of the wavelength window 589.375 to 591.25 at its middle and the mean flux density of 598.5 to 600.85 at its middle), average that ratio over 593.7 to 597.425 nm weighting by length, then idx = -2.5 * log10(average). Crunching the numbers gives -0.22 mag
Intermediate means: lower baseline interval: 13.3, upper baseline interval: 14.4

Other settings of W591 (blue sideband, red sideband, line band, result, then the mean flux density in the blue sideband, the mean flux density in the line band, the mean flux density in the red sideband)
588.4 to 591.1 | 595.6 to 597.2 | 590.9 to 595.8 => -0.32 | 13.3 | 16.4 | 17.2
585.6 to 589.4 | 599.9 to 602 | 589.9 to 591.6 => -0.01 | 14.6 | 14.6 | 14.3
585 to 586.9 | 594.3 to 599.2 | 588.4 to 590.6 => 0.29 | 14.1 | 13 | 16.9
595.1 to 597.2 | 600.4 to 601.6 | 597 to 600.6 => 0.15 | 17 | 14.9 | 14.4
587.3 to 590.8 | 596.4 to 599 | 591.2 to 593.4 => -0.15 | 14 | 15.6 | 15.7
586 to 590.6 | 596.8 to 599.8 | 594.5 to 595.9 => -0.35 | 13.9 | 18.4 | 15.1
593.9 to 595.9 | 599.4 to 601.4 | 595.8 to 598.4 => 0.04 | 18.1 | 16.1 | 13.8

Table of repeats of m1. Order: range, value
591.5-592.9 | 14.66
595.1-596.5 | 14.84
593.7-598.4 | 13.51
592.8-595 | 14.04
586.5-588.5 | 12.15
